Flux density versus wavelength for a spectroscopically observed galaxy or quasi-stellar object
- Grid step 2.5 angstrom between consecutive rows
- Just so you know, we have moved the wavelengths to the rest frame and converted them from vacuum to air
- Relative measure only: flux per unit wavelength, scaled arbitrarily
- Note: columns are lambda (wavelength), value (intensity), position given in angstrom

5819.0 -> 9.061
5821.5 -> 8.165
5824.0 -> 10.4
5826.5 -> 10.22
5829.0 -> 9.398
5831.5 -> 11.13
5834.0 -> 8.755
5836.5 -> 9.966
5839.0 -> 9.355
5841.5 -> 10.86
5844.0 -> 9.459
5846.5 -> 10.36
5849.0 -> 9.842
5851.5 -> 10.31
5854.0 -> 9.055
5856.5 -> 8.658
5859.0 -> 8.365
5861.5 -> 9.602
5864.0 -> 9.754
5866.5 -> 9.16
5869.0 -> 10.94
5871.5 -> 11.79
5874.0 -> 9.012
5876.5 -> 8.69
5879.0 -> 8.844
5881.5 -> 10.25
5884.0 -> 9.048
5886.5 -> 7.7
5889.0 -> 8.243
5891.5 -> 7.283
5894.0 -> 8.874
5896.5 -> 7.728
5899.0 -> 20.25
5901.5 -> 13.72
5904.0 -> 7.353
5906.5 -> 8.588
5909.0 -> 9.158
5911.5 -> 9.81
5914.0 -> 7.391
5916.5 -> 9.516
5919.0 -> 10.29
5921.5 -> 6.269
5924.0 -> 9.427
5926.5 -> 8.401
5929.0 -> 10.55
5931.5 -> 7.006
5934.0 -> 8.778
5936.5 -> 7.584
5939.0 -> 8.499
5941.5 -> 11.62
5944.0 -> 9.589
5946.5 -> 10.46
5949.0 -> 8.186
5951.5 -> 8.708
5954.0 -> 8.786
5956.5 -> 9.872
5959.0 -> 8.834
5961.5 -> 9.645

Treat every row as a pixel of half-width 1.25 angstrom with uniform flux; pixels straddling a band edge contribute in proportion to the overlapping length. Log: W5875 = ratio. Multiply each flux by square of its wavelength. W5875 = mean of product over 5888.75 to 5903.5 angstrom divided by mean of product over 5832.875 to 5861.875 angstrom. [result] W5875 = 1.2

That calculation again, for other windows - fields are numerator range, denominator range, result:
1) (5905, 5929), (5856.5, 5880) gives 0.94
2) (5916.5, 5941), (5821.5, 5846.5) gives 0.91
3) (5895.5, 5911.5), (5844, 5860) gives 1.19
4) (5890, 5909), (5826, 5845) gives 1.08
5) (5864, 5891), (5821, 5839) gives 0.97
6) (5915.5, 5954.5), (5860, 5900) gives 0.94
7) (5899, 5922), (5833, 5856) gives 1.03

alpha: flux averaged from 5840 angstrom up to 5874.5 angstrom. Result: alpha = 9.81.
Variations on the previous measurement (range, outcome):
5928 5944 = 9.03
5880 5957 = 9.31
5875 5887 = 8.98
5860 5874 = 10.1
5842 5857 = 9.72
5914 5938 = 8.58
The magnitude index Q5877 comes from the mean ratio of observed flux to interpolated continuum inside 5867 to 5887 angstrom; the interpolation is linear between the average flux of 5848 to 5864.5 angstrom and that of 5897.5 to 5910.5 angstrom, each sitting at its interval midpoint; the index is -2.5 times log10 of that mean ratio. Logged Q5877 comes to 0.08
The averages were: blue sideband 9.34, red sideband 11.7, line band 9.59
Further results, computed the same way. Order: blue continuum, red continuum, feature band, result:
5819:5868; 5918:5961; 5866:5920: -0.048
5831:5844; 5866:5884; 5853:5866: 0.085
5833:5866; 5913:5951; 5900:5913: -0.088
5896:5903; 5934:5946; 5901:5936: 0.318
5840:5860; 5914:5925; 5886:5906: -0.134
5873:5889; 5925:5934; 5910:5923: 0.007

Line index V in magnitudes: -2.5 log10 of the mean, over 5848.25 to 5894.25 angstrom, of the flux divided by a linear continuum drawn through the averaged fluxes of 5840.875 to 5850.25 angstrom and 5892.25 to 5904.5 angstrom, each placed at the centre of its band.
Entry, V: 0.17 mag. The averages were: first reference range 10.1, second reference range 11.7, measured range 9.23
